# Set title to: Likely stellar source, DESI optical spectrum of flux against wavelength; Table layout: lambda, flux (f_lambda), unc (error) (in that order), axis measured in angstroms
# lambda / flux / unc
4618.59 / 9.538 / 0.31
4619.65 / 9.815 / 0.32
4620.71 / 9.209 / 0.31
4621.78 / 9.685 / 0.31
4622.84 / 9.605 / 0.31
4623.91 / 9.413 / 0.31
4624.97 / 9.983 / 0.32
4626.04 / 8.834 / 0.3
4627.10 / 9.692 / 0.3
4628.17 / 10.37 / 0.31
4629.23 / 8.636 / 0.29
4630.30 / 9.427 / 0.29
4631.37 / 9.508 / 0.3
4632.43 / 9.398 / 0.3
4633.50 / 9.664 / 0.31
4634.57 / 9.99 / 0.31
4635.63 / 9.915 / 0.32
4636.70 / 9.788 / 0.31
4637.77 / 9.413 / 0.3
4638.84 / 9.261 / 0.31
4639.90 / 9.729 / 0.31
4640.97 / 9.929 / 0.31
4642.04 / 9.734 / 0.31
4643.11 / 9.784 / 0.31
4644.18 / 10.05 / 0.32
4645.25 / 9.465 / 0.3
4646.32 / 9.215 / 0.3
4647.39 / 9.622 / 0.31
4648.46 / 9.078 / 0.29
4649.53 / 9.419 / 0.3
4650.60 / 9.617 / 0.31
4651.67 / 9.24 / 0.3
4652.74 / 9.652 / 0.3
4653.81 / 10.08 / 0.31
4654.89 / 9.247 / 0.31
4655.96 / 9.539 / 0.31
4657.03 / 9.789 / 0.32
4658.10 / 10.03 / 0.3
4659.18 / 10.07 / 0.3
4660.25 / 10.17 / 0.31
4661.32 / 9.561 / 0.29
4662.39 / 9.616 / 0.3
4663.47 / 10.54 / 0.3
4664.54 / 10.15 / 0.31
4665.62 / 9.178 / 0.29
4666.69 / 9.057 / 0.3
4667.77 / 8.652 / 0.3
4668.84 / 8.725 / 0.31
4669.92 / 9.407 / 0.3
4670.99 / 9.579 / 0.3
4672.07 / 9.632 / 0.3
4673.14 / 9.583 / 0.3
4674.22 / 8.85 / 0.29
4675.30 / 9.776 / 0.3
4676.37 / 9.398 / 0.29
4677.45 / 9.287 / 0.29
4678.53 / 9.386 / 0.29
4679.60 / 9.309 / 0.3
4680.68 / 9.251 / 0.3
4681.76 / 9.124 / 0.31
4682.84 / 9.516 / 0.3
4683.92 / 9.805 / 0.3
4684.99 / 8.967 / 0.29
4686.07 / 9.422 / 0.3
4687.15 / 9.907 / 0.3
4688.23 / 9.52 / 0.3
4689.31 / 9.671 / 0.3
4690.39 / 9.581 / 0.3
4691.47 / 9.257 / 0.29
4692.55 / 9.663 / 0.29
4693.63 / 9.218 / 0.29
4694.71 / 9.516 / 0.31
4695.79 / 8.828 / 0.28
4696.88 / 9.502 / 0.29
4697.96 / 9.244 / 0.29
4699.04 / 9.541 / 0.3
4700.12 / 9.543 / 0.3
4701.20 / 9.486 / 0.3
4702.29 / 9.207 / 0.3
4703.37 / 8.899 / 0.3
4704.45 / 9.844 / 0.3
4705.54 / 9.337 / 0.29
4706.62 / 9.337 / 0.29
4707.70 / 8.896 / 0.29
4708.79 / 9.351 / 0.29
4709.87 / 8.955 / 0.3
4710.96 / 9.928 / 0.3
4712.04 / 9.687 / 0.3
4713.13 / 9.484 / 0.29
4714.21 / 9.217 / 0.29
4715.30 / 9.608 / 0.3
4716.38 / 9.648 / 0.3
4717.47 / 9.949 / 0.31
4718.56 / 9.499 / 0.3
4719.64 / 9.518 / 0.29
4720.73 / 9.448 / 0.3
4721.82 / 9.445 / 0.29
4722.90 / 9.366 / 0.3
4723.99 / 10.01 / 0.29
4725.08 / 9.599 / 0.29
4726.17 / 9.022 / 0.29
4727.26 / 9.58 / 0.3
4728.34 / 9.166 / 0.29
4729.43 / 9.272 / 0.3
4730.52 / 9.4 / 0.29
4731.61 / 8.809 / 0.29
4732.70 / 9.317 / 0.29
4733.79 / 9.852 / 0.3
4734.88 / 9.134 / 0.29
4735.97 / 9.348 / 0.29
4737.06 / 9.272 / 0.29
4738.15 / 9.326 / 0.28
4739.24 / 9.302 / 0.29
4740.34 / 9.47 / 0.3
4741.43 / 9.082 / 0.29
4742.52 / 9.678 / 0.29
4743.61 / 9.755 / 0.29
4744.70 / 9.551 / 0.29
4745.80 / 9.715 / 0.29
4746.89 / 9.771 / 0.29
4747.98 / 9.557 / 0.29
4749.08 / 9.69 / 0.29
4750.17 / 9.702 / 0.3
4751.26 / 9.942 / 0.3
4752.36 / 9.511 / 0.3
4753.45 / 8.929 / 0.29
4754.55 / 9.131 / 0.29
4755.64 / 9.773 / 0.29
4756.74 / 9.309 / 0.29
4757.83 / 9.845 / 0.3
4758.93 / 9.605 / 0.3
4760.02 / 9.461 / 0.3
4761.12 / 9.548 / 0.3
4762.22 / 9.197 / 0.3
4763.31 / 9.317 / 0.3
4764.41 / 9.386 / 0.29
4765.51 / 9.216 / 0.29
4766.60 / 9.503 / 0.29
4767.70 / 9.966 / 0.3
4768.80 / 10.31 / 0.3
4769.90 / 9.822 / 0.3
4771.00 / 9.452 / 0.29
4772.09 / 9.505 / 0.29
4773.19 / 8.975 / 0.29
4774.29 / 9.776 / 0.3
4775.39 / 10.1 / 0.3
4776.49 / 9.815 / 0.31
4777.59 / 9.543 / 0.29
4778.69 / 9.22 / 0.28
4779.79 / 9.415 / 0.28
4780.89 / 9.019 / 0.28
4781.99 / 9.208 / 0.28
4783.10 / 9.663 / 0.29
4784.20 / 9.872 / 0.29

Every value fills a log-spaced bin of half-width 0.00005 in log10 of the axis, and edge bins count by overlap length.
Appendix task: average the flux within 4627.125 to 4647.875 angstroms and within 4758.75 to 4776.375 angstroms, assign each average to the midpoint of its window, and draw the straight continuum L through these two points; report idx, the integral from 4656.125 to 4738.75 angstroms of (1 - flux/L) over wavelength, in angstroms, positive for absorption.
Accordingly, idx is 1.4 angstroms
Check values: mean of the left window 9.63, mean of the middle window 9.45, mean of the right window 9.58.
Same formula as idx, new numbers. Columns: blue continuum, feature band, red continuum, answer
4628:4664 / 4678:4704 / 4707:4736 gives 0.35 angstroms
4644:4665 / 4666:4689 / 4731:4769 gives 0.73 angstroms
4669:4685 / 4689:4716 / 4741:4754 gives 0.19 angstroms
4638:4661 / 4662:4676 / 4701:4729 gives 0.22 angstroms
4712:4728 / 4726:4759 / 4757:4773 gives 0.35 angstroms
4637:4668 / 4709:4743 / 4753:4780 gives 0.47 angstroms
